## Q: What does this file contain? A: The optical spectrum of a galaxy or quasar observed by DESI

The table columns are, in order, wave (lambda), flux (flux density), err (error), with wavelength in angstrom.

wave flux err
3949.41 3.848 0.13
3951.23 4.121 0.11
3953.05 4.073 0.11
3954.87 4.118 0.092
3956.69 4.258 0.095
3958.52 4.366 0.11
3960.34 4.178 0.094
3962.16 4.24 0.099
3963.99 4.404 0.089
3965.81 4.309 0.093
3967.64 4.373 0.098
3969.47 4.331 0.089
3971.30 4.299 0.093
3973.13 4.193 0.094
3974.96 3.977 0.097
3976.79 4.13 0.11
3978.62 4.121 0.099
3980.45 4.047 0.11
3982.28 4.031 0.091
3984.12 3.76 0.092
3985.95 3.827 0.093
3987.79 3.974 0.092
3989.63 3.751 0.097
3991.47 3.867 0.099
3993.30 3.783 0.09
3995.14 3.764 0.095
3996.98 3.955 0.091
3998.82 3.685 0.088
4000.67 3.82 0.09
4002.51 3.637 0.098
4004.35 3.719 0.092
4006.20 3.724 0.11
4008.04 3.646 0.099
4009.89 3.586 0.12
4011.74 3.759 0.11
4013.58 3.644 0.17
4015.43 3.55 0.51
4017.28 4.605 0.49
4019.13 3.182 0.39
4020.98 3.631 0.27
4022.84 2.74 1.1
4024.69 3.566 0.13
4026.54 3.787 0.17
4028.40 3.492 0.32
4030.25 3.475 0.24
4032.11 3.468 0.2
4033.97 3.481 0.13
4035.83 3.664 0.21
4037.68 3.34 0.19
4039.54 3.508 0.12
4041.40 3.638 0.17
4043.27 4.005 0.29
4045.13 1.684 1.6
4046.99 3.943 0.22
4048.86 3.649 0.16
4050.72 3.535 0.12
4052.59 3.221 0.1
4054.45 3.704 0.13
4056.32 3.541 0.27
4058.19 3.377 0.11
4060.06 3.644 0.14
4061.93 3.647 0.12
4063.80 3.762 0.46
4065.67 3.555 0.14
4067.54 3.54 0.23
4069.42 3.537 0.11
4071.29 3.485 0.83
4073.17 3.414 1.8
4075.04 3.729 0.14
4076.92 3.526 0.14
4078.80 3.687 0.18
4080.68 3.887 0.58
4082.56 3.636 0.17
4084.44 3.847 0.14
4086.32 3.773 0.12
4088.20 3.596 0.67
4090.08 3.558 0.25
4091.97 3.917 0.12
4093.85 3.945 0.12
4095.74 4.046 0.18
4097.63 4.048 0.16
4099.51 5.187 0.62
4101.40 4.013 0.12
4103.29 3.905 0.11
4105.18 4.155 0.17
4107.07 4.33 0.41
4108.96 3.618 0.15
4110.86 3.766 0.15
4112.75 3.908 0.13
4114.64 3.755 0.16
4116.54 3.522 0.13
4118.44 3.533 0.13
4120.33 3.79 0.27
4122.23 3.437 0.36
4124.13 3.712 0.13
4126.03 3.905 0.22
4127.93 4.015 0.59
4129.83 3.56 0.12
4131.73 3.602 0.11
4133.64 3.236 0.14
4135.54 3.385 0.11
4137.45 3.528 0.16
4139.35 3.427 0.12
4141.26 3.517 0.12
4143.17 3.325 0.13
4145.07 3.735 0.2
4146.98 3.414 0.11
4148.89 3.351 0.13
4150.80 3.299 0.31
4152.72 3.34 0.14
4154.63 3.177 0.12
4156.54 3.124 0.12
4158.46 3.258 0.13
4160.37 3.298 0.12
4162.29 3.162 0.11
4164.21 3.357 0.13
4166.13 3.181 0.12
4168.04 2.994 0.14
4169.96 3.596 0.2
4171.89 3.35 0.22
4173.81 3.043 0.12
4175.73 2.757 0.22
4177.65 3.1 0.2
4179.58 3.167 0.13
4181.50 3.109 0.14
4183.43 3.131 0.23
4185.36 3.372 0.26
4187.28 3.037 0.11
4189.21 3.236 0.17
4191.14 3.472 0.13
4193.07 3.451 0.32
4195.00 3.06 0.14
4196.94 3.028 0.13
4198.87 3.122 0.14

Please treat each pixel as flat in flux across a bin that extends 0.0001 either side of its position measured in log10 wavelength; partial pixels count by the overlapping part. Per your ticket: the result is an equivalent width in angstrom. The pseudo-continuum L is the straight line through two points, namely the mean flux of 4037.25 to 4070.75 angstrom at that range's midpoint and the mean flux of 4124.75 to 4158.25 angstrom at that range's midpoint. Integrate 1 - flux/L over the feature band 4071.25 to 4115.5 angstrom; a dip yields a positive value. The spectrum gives -5.0 angstrom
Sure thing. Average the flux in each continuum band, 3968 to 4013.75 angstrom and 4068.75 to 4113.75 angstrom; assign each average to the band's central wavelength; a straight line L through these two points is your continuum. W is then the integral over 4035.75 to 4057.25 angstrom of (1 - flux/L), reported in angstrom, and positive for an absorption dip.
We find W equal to 2.38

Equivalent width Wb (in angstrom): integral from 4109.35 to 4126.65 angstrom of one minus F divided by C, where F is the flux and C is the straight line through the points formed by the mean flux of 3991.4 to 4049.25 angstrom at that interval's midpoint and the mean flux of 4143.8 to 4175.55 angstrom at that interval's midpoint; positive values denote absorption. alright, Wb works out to -1.7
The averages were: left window 3.59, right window 3.28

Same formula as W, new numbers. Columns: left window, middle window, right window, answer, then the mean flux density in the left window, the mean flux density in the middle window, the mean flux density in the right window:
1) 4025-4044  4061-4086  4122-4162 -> -0.7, 3.58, 3.64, 3.45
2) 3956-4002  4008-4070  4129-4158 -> 4.6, 4.05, 3.53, 3.4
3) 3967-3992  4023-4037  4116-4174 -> 1.3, 4.05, 3.51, 3.43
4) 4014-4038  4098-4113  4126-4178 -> -3.0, 3.54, 4.12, 3.35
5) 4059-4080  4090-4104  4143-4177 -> -2.5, 3.6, 4.11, 3.26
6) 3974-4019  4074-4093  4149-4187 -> -1.1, 3.84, 3.72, 3.2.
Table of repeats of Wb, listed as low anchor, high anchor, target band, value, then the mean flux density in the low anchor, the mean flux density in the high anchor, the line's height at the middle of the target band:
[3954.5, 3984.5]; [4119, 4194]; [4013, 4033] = 2.0 angstrom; 4.19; 3.36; 3.95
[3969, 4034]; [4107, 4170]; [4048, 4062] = 0.5 angstrom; 3.78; 3.49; 3.67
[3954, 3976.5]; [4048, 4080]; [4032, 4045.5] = 1.2 angstrom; 4.25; 3.56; 3.74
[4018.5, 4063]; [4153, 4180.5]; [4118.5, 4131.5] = -1.7 angstrom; 3.46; 3.19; 3.28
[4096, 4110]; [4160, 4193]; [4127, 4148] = 1.1 angstrom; 4.17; 3.2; 3.72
